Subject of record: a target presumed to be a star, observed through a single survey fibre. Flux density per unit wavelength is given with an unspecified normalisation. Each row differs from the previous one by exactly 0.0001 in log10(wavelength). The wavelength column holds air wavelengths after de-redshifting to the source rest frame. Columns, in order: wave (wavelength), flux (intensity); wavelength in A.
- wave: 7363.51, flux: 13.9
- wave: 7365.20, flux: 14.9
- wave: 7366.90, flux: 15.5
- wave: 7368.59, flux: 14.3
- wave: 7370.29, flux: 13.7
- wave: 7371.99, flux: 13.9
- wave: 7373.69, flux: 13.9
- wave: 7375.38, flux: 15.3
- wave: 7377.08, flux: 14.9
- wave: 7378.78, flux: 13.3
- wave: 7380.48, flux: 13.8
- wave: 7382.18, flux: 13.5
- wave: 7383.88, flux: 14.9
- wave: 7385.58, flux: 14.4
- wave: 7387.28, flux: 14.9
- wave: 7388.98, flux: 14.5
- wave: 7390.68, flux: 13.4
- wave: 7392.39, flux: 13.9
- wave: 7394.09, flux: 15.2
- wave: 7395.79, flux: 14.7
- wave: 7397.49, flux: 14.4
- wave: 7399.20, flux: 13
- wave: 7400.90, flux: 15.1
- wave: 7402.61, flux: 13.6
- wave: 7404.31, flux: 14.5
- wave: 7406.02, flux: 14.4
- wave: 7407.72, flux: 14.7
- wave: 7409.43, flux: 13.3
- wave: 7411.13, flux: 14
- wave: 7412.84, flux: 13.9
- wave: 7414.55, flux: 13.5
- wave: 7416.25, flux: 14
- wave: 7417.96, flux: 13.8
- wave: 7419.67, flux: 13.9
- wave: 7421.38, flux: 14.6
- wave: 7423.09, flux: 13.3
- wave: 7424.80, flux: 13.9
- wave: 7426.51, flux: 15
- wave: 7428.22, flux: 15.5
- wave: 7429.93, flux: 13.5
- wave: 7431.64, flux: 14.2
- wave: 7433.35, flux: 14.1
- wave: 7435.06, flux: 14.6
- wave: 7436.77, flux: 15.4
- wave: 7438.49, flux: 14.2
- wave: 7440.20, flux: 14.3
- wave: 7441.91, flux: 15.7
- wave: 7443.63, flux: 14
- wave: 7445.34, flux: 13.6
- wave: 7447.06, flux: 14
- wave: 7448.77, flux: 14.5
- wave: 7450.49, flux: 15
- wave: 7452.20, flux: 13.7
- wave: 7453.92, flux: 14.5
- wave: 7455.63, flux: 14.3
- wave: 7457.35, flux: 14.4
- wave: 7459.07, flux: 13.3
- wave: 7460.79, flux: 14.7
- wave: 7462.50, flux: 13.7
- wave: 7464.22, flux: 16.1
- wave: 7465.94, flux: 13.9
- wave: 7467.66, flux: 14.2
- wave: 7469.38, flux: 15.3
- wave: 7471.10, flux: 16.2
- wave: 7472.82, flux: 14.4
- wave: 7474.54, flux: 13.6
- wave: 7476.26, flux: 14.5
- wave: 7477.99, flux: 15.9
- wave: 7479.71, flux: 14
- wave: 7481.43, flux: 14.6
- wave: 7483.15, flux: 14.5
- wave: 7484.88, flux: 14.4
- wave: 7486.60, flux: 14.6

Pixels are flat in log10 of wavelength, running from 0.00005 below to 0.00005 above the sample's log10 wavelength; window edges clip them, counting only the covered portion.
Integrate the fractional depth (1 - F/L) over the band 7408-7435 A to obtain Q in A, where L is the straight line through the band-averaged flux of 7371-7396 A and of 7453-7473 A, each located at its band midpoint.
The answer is 0.7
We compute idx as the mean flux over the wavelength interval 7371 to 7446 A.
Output 14.2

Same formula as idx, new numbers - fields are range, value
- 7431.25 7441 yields 14.5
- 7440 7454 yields 14.4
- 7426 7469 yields 14.4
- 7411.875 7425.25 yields 13.9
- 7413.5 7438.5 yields 14.2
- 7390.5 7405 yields 14.2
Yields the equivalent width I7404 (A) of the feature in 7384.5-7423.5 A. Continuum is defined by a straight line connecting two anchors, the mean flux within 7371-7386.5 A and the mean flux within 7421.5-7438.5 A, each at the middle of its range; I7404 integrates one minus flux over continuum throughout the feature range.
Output 0.4 A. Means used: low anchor 14.2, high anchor 14.4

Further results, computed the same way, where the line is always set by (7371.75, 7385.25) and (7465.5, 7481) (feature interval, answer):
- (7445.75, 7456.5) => 0.2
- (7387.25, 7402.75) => 0.0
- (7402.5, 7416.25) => 0.3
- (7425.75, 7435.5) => 0.0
